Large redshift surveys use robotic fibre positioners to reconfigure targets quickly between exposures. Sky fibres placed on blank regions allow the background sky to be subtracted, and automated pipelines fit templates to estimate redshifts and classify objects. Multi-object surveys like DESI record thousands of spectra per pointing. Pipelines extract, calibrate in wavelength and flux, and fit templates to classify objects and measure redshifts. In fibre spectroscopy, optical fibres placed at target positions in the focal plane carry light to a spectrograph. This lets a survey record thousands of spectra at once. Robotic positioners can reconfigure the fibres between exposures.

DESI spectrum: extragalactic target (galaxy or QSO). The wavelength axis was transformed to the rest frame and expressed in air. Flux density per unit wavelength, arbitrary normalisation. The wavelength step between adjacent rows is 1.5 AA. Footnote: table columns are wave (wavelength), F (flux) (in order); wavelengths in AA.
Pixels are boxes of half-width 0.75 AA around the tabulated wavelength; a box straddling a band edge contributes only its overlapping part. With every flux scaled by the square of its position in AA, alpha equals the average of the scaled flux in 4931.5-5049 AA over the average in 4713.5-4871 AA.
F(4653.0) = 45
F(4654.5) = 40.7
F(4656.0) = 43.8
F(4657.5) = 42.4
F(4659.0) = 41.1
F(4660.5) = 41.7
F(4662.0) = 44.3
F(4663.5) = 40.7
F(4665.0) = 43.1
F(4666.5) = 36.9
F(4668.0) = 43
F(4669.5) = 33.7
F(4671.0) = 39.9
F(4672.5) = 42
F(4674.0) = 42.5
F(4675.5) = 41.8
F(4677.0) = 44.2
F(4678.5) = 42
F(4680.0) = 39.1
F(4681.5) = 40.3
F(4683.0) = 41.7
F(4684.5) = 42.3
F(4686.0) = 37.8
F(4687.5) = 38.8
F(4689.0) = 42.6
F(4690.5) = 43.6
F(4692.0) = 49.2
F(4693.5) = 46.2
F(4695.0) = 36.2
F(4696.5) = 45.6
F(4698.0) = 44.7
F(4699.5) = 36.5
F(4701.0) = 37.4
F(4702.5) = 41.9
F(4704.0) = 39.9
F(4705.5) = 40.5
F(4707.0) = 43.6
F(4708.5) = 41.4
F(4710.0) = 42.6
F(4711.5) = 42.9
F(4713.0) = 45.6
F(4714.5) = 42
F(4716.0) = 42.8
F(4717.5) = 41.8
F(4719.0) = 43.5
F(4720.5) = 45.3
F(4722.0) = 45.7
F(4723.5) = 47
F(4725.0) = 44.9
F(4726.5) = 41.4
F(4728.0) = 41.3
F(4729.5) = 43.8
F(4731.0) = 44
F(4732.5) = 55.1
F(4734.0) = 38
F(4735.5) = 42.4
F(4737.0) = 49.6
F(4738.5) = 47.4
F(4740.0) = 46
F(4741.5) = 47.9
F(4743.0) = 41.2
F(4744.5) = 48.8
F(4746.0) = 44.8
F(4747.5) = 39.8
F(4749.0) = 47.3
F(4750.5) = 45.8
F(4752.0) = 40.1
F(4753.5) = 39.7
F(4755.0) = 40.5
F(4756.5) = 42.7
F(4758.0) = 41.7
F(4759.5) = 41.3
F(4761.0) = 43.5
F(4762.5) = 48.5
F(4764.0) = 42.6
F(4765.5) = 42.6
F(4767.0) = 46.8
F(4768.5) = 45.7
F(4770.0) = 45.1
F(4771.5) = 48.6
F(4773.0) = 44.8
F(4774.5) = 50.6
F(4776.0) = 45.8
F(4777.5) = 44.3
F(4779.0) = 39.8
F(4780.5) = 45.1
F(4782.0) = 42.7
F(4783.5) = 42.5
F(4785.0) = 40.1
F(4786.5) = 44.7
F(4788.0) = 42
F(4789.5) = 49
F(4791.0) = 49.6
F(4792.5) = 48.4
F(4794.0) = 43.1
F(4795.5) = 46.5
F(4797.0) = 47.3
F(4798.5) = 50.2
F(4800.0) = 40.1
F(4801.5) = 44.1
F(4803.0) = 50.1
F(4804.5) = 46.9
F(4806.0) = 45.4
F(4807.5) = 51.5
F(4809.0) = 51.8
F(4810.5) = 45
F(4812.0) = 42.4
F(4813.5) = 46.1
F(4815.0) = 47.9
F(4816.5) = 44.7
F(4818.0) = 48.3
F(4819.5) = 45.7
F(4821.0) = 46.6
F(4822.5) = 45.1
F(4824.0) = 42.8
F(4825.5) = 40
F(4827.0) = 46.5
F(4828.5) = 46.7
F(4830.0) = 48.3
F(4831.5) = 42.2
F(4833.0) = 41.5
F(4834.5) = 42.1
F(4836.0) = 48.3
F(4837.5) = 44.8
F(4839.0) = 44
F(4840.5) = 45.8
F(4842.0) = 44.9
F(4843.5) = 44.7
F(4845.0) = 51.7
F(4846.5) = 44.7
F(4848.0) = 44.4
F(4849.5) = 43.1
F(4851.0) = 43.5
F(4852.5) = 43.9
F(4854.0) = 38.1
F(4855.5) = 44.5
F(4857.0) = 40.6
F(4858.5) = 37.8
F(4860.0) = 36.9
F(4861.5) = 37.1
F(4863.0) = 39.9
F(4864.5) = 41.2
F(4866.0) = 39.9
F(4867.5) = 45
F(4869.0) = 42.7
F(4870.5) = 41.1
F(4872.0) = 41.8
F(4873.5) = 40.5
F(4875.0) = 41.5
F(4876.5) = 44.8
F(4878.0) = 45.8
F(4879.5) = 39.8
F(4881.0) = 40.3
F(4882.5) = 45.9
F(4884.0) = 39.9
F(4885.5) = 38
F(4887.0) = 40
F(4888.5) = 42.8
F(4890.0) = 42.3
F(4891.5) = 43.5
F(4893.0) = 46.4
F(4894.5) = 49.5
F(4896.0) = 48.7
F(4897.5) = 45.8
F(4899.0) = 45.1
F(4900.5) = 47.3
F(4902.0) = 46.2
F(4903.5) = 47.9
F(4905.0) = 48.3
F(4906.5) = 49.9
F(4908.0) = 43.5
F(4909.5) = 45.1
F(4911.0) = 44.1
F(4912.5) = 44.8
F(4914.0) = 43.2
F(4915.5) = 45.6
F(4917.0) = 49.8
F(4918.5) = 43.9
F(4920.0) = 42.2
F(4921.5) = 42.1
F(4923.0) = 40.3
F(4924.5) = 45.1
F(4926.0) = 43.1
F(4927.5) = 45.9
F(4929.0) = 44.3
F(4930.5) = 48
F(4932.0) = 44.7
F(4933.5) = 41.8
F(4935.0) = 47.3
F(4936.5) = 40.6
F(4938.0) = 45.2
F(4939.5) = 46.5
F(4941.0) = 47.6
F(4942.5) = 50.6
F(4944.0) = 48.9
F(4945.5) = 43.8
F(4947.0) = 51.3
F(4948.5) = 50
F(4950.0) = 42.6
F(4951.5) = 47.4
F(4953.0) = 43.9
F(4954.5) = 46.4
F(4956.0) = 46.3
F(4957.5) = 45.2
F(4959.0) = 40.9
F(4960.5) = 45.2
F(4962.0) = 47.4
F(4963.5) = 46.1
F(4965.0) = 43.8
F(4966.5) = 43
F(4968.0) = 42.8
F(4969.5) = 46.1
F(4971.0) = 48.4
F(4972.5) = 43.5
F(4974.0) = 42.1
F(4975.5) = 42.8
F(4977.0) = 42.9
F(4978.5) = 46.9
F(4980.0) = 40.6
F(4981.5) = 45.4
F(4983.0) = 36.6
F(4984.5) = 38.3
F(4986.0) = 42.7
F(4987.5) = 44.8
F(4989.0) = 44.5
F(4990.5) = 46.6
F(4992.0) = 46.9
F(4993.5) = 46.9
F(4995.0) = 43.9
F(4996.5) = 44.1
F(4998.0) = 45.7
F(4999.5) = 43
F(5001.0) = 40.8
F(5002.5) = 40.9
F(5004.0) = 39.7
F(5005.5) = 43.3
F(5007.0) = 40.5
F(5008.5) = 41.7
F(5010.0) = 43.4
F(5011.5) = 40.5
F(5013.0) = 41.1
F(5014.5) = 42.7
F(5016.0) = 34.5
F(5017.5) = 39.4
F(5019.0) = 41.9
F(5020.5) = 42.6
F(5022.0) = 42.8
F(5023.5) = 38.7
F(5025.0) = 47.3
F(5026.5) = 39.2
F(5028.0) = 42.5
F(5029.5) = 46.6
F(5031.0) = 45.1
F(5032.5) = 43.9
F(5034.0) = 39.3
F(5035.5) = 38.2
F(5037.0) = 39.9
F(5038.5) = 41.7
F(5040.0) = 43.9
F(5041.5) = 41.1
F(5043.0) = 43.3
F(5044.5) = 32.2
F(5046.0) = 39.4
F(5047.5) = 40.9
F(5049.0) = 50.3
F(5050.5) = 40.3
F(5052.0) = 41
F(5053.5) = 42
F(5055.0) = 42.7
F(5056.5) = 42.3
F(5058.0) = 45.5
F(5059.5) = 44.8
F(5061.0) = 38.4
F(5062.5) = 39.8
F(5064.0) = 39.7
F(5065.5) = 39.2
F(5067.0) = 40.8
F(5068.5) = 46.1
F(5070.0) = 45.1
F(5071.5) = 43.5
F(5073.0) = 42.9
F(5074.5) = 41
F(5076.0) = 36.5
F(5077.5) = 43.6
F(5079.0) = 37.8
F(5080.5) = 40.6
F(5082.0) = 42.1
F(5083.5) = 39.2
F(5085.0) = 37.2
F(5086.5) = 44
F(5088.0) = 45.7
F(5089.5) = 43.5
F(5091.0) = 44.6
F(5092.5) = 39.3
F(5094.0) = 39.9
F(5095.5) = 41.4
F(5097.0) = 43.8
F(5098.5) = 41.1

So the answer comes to 1.06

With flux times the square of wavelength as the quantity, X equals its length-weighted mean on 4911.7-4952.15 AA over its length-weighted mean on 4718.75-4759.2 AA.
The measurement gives 1.11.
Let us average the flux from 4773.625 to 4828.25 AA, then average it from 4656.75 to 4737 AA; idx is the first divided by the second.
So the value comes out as 1.1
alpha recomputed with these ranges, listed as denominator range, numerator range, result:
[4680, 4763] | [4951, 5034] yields 1.12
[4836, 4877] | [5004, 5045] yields 1.04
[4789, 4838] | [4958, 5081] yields 1.00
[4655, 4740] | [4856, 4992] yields 1.14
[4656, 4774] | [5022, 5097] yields 1.12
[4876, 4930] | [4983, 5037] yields 0.99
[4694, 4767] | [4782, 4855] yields 1.08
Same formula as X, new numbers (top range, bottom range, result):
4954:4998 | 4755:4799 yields 1.07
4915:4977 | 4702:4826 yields 1.09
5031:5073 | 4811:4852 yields 1.01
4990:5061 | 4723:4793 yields 1.06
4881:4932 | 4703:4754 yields 1.10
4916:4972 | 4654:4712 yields 1.22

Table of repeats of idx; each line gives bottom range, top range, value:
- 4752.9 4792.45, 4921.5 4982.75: 1.02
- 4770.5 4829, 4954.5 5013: 0.95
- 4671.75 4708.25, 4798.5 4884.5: 1.05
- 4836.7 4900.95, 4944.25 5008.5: 1.03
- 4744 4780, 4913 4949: 1.03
